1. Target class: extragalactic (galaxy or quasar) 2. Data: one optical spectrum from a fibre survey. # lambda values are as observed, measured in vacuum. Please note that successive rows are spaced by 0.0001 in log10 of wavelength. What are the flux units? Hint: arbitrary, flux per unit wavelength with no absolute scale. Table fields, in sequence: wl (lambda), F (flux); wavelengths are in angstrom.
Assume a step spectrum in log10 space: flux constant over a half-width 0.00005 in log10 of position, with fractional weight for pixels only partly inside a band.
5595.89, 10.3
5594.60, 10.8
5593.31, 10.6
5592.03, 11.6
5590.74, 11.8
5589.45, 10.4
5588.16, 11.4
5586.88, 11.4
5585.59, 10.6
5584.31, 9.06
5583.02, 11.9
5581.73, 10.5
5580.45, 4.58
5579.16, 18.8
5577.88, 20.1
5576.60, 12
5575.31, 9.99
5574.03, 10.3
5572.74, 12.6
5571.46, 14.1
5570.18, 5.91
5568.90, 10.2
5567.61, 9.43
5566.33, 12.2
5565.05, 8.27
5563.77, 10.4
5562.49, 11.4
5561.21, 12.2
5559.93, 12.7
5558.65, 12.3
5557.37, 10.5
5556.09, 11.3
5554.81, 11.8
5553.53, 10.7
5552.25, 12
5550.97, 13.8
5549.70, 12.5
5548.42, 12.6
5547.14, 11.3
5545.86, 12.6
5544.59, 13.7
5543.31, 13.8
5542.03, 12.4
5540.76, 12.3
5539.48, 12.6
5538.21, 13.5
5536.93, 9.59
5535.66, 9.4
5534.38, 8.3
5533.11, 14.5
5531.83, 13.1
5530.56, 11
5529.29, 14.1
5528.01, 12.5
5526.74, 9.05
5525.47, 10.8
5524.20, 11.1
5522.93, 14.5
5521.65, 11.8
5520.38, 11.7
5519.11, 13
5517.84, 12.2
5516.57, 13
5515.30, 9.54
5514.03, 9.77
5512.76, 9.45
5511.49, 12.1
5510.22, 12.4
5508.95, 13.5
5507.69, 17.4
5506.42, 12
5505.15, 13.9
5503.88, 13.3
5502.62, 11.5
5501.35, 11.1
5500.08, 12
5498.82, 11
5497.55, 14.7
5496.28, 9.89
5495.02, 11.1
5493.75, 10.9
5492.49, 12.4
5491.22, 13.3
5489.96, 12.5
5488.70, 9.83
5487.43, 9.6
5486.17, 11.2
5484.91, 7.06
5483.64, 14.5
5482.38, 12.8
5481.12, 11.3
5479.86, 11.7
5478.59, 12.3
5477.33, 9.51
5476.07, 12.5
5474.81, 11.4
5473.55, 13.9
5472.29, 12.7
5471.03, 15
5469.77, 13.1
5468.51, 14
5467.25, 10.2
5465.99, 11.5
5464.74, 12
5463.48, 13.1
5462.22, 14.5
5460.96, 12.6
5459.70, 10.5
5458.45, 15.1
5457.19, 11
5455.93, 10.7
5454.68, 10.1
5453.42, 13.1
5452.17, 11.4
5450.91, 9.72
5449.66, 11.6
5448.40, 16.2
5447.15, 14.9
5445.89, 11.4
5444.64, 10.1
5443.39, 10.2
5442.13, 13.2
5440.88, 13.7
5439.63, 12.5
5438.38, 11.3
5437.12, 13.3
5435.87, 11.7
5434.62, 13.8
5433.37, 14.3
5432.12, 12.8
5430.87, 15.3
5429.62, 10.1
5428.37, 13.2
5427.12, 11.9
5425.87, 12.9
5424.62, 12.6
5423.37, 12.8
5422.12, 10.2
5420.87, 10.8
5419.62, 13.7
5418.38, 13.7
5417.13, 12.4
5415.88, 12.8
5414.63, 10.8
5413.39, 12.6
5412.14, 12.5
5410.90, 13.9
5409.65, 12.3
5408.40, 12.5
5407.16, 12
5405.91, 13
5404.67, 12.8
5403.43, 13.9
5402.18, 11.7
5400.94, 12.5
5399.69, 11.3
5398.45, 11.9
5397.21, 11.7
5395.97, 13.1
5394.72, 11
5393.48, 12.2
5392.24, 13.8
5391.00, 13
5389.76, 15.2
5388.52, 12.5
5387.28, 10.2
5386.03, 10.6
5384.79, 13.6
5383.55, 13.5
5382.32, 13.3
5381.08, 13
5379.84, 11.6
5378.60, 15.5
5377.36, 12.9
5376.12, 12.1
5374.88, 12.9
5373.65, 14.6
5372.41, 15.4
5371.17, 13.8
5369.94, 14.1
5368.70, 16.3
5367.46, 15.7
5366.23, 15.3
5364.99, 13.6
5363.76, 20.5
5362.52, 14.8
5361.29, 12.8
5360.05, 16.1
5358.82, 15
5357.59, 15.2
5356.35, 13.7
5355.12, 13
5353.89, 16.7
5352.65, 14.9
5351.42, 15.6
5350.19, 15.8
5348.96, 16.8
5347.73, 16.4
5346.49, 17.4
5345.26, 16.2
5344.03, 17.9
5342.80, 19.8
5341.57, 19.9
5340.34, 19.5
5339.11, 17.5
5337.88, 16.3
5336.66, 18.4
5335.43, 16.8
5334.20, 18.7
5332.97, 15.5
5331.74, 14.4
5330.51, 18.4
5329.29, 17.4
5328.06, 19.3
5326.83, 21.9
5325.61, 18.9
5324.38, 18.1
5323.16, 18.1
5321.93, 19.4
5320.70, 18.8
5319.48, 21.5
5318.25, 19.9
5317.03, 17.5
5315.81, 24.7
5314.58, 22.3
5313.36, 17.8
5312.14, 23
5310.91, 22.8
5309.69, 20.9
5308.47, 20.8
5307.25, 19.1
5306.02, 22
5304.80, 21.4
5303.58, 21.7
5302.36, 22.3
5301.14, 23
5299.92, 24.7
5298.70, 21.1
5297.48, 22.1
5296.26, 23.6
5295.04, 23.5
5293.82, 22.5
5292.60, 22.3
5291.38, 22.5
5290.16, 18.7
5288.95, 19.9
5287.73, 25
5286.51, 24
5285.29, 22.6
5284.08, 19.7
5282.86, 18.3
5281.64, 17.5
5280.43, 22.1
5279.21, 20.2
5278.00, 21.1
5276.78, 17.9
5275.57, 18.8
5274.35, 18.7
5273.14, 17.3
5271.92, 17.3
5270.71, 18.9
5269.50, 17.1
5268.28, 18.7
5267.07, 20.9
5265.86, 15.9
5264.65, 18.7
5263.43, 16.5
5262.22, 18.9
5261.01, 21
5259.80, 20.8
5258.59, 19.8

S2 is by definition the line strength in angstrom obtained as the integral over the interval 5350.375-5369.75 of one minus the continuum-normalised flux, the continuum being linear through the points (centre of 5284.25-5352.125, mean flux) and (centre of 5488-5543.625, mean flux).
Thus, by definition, 3.15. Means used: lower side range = 19.9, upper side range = 12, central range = 15.3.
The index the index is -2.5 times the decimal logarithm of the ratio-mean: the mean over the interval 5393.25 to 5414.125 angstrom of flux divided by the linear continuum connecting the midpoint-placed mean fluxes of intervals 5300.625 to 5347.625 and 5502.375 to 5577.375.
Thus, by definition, 0.32 mag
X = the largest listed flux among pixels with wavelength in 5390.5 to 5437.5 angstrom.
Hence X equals 15.3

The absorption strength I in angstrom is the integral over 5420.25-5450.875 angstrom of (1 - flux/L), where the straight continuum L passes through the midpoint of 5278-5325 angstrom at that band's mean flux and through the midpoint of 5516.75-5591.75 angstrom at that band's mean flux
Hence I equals 7.0 angstrom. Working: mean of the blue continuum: 21.2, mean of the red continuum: 11.7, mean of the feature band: 12.5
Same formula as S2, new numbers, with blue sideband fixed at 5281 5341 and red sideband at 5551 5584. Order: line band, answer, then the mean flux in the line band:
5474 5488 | 3.06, 11.3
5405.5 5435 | 7.01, 12.6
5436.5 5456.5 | 4.55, 12.1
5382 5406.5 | 6.91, 12.5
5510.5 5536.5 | 2.88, 11.5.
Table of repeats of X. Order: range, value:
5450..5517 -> 17.4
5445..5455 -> 16.2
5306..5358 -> 24.7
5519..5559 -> 14.5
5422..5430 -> 13.2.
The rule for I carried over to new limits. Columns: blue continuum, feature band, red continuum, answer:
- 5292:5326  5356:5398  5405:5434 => 5.7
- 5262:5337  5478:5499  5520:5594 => 3.5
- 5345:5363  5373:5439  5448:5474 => 6.1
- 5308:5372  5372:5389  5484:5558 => 3.5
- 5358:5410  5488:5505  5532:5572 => 0.4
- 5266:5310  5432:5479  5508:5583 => 7.9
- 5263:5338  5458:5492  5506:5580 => 5.1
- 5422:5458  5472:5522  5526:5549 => 1.0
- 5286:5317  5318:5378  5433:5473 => 7.9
